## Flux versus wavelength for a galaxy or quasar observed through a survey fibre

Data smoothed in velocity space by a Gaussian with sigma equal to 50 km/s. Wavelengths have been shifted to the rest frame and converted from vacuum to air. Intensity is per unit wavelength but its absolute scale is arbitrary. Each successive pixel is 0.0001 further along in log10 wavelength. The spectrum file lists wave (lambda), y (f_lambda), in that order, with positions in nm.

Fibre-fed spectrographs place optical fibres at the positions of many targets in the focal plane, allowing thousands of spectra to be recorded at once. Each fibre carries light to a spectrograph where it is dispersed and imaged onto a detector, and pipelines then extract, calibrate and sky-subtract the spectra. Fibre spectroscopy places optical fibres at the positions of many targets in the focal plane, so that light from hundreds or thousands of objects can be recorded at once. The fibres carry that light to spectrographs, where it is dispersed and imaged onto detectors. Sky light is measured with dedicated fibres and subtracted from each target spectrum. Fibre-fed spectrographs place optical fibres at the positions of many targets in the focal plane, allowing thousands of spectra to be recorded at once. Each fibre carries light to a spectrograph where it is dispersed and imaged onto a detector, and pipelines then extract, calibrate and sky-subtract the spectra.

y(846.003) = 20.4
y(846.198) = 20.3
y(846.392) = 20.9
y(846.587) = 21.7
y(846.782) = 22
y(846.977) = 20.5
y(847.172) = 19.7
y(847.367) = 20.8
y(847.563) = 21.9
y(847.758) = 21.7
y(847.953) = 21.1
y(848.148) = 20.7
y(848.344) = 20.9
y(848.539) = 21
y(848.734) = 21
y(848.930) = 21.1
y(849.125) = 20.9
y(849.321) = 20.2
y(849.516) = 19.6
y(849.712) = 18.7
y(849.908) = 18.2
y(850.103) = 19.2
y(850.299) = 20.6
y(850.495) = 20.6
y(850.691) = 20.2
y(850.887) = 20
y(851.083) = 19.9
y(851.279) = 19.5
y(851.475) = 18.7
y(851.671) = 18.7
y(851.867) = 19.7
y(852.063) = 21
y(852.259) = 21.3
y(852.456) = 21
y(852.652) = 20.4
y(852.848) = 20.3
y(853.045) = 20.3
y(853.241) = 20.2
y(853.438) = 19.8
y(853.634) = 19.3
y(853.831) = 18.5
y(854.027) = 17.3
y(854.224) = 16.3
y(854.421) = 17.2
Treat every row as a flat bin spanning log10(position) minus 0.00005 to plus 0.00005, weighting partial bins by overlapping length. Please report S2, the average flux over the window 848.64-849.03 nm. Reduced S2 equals 21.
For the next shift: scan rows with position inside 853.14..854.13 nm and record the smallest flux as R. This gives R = 17.3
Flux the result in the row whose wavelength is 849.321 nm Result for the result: 20.2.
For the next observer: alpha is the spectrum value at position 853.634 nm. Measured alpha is 19.3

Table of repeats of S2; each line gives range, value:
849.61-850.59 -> 19.4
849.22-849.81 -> 19.5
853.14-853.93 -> 19.5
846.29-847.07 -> 21.3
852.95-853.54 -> 20.1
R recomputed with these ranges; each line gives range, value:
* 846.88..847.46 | 19.7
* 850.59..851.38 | 19.5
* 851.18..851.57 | 18.7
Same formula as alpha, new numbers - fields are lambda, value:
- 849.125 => 20.9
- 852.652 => 20.4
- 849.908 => 18.2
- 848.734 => 21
